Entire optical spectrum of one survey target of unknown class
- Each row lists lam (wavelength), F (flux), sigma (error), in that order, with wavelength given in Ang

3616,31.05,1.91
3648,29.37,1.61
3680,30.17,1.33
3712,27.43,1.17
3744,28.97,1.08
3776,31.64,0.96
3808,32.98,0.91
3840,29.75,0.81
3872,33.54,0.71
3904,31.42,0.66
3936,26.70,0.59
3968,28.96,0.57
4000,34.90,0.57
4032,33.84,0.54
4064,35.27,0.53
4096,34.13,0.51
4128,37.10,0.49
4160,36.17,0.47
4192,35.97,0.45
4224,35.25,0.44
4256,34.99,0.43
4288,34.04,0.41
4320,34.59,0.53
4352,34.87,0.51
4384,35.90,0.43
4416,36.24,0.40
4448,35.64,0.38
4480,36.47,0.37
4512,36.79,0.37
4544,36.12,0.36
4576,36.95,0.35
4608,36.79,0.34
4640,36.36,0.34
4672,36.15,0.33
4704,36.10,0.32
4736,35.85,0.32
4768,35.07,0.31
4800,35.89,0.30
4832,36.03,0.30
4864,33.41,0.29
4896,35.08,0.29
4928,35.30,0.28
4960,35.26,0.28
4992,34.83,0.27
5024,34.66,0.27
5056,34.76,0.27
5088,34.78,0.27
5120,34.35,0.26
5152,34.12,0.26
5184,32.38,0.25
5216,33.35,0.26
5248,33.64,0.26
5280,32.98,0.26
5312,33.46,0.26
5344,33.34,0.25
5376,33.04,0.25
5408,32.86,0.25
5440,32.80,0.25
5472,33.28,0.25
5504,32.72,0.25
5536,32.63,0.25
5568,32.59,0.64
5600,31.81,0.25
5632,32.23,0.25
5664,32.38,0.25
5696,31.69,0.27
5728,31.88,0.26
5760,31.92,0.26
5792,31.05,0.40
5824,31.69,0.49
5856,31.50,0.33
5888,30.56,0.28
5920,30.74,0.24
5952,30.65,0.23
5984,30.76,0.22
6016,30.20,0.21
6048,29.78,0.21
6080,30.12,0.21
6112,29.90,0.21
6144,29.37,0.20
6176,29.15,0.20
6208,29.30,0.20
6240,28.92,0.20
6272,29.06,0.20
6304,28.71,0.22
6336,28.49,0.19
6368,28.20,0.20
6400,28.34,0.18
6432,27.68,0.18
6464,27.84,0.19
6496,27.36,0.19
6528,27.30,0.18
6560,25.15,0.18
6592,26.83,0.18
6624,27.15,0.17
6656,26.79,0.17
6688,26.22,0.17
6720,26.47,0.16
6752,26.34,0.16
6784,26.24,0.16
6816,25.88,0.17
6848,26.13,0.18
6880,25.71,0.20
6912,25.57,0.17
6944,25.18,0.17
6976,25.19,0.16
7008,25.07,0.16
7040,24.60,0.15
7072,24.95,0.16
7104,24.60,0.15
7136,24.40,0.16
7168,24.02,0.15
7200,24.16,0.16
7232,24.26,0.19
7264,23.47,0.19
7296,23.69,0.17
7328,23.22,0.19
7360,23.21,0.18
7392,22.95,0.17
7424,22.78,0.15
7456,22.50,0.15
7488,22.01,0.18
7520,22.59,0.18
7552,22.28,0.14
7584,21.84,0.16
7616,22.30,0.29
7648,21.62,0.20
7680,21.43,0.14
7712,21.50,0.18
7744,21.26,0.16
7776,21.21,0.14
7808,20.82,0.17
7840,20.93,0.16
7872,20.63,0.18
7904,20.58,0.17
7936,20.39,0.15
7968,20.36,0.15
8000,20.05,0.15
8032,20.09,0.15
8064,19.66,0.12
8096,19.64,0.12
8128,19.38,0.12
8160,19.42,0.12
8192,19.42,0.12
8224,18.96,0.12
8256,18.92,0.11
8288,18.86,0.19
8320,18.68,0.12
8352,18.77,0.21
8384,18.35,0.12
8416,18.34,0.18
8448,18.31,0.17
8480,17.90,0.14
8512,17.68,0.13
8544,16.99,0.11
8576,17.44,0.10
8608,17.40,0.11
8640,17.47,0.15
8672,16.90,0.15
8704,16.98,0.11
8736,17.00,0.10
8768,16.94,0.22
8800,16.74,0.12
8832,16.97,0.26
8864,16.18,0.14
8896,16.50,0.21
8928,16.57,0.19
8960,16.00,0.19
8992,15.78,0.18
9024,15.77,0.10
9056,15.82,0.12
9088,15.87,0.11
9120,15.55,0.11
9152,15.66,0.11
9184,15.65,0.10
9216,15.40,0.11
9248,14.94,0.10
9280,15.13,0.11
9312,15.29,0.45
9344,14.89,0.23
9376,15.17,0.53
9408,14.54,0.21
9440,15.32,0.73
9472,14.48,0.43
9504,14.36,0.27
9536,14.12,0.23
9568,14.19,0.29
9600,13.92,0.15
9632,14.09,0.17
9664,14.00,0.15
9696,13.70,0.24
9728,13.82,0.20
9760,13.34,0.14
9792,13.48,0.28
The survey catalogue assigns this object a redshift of 0.000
